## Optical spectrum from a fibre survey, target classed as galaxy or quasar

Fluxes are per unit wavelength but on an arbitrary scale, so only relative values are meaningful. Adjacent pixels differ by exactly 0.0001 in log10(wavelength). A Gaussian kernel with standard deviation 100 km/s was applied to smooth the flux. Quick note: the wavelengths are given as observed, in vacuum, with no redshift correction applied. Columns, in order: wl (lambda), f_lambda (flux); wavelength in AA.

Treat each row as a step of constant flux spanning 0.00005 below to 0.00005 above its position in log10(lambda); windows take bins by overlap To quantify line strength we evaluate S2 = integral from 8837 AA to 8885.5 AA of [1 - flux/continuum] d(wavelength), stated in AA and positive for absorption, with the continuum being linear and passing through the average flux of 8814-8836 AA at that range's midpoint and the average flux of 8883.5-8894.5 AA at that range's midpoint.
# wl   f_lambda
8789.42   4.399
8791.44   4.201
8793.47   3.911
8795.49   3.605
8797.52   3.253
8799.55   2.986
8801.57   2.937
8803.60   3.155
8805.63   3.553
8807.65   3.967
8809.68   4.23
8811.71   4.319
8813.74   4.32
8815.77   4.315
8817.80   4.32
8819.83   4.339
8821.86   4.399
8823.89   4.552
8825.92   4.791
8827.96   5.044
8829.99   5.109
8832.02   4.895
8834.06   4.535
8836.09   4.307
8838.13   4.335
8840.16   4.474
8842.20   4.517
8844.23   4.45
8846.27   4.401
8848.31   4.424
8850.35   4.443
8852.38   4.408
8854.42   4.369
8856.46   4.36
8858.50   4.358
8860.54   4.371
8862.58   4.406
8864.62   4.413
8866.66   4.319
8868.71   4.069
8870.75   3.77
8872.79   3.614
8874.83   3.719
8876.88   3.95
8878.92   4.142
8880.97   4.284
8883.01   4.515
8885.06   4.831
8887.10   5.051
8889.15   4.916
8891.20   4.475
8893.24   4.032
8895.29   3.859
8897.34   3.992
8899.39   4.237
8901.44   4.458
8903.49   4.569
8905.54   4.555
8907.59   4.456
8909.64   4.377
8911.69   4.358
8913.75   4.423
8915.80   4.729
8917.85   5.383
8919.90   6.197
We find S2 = 3.58 AA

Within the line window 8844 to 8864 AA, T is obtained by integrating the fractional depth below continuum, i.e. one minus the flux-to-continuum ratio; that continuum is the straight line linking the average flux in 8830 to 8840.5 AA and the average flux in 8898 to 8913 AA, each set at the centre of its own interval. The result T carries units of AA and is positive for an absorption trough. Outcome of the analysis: 0.6 AA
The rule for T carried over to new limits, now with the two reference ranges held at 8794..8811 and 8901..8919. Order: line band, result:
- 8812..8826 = -2.84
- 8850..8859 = -0.79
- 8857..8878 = 0.28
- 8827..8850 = -4.32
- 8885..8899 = 0.00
